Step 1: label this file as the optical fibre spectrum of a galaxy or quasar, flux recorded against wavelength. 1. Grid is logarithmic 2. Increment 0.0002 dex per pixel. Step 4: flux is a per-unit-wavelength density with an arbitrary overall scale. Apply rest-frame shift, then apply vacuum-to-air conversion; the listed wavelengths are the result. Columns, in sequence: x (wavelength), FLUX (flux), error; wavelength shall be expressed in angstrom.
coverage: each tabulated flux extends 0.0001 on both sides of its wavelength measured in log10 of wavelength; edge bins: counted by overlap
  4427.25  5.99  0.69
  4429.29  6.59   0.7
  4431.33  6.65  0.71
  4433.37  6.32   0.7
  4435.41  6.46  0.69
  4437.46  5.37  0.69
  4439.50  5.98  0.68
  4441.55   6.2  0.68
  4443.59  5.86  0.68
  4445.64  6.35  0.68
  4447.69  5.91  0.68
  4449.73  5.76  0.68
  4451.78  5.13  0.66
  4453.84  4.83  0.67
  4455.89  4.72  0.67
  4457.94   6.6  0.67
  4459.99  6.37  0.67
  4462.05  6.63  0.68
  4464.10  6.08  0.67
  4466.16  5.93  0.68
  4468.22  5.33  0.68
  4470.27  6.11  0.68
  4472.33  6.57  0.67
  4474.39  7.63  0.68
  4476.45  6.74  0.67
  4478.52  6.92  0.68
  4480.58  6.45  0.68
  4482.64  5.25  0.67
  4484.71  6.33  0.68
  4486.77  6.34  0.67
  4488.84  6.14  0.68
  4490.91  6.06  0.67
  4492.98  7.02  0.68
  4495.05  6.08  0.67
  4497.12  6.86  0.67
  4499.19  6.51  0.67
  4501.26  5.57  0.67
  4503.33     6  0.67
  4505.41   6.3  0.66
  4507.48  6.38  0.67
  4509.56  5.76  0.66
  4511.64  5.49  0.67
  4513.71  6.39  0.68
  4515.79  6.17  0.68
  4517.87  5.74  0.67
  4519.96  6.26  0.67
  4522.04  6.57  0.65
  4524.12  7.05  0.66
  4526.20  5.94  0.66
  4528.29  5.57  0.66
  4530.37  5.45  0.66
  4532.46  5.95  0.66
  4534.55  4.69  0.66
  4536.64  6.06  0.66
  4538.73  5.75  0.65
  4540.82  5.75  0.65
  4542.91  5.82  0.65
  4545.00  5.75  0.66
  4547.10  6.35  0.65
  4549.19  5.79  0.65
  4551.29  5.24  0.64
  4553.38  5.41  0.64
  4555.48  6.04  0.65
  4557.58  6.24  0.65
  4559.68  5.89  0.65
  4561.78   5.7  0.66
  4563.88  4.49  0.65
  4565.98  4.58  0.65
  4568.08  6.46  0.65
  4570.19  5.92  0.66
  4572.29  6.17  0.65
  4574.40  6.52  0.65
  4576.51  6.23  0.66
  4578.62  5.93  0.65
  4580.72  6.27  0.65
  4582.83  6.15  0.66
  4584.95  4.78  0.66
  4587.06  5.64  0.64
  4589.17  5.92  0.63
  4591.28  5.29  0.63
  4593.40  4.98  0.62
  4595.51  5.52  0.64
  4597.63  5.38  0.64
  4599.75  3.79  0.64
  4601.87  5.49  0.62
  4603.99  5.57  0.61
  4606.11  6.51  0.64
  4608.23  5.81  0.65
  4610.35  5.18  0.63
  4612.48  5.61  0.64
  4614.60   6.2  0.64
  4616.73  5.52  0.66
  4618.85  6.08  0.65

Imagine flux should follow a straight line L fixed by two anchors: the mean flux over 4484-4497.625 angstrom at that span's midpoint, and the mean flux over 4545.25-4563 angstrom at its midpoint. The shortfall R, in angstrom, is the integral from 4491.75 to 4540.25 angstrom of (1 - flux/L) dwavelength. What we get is 0.8 angstrom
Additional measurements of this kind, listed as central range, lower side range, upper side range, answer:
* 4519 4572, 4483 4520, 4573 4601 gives 0.6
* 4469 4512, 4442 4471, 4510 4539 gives -3.2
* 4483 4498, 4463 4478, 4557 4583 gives -0.2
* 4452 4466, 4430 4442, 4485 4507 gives 0.9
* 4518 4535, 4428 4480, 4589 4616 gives -0.5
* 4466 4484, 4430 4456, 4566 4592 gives -1.5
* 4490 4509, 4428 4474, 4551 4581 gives -1.2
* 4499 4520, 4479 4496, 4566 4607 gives 0.3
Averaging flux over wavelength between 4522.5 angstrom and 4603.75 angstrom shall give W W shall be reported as 5.69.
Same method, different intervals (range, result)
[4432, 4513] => 6.12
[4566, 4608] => 5.68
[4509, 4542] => 5.91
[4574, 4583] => 6.21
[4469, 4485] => 6.49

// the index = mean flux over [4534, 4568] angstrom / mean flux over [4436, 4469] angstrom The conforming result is 1.0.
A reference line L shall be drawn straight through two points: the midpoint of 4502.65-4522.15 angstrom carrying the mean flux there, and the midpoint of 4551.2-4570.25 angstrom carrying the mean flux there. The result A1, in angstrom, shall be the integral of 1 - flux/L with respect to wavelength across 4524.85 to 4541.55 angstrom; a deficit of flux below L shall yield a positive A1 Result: 0.6 angstrom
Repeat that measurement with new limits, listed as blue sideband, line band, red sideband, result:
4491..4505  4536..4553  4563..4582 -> 0.7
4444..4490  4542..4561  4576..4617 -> -0.3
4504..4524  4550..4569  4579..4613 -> 0.8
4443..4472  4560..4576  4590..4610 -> -0.7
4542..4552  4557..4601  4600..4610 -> 0.8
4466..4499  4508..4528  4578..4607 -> -0.1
